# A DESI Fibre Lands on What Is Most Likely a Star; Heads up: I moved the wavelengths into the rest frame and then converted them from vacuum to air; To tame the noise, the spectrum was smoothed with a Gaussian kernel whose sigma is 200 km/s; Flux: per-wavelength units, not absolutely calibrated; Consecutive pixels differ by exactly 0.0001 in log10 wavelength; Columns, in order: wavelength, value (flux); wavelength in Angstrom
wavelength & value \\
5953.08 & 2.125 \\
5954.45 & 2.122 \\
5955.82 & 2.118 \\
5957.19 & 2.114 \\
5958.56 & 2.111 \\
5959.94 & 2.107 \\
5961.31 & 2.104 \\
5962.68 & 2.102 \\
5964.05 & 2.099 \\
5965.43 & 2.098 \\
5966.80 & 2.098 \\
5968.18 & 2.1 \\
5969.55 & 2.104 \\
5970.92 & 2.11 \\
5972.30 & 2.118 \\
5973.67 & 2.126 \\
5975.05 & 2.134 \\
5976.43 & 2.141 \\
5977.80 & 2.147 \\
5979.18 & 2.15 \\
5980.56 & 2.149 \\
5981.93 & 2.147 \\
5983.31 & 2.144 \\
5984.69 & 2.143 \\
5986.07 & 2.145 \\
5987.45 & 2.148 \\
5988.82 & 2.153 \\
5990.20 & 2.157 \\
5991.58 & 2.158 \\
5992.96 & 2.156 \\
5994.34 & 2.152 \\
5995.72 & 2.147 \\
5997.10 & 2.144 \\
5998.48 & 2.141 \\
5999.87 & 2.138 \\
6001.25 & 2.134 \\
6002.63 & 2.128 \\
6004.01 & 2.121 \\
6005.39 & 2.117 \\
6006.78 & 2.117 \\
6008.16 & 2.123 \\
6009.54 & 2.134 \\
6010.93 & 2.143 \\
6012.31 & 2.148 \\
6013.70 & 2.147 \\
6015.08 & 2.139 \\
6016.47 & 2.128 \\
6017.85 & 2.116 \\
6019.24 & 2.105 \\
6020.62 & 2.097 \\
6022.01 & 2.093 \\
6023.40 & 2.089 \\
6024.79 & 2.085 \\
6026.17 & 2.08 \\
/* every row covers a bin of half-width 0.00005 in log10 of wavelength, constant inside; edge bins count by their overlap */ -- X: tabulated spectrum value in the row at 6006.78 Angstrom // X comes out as 2.117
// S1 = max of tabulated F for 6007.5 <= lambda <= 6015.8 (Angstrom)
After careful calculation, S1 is 2.148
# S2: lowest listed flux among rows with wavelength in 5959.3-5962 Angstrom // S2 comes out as 2.104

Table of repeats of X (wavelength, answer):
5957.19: 2.114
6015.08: 2.139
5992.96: 2.156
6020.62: 2.097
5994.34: 2.152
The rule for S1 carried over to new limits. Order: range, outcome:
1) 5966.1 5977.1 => 2.141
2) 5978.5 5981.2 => 2.15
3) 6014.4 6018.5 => 2.139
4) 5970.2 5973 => 2.118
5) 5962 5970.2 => 2.104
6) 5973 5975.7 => 2.134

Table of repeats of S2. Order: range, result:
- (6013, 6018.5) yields 2.116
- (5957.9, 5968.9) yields 2.098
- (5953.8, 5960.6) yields 2.107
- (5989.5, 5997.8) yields 2.144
